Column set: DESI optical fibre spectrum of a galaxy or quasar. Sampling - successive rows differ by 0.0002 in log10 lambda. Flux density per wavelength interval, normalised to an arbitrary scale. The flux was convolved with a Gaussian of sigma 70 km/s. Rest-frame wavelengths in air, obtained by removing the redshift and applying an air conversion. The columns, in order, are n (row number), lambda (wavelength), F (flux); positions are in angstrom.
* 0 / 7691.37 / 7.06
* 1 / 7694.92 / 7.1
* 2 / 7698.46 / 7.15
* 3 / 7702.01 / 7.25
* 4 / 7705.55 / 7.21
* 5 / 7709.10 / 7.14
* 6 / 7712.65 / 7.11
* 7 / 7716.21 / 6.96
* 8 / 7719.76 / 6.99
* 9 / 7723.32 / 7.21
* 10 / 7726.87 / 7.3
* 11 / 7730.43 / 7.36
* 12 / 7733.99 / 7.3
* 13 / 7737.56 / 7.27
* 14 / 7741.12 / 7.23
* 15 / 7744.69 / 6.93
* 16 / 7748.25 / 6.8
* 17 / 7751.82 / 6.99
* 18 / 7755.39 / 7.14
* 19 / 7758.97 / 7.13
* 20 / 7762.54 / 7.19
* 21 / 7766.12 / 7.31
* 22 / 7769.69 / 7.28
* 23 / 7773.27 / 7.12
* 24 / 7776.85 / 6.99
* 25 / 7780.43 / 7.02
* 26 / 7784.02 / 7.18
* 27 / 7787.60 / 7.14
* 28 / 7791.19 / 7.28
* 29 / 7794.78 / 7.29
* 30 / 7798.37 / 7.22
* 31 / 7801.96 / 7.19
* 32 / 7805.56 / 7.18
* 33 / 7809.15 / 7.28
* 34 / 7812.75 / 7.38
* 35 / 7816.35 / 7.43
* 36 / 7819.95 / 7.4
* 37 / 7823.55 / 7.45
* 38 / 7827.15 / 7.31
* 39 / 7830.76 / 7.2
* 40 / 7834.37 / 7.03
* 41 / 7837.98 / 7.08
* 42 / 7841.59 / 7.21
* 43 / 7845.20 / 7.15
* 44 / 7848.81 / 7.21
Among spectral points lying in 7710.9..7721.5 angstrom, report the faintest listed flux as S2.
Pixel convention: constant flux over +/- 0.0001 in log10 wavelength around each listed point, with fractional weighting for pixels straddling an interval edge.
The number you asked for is 6.96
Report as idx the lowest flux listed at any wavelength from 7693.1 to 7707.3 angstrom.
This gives 7.1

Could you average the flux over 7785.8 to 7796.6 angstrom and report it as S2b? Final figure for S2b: 7.24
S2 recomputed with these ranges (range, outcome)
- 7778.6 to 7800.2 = 7.02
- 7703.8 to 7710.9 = 7.14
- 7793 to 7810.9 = 7.18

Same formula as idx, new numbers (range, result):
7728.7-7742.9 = 7.23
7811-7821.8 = 7.38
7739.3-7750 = 6.8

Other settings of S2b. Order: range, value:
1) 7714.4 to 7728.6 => 7.11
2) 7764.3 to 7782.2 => 7.15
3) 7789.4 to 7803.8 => 7.24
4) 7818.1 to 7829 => 7.39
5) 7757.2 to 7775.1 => 7.21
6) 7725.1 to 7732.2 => 7.33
